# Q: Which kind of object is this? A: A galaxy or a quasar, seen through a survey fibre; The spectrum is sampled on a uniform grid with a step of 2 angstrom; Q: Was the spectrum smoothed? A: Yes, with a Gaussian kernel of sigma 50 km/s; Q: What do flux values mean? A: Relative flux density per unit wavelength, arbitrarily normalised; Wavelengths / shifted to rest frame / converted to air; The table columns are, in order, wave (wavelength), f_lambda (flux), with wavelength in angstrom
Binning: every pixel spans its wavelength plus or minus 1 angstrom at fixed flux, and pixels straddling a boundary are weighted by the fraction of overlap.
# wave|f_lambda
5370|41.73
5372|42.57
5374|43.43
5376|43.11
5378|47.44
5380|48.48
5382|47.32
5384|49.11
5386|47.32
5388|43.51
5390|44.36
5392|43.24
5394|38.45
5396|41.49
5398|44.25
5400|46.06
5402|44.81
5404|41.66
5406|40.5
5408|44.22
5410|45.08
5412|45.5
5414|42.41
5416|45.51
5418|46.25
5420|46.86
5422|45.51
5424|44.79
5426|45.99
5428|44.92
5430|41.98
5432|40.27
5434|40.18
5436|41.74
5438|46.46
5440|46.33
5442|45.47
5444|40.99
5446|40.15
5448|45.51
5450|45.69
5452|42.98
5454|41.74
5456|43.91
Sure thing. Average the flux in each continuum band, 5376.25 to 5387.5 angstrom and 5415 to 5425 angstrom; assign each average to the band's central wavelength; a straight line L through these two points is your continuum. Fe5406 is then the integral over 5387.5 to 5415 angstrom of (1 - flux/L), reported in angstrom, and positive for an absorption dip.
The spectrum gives 2.0 angstrom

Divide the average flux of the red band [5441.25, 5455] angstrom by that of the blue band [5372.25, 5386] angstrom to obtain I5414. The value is 0.9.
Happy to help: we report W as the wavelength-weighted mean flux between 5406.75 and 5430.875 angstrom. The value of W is 44.9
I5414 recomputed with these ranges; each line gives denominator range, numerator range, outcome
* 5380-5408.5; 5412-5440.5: 1.00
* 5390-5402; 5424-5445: 1.01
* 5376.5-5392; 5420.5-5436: 0.93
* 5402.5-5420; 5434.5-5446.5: 0.99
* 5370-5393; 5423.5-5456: 0.96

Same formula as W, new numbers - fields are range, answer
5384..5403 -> 44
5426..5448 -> 43.1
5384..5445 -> 44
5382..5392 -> 45.9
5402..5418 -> 43.8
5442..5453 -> 43.3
